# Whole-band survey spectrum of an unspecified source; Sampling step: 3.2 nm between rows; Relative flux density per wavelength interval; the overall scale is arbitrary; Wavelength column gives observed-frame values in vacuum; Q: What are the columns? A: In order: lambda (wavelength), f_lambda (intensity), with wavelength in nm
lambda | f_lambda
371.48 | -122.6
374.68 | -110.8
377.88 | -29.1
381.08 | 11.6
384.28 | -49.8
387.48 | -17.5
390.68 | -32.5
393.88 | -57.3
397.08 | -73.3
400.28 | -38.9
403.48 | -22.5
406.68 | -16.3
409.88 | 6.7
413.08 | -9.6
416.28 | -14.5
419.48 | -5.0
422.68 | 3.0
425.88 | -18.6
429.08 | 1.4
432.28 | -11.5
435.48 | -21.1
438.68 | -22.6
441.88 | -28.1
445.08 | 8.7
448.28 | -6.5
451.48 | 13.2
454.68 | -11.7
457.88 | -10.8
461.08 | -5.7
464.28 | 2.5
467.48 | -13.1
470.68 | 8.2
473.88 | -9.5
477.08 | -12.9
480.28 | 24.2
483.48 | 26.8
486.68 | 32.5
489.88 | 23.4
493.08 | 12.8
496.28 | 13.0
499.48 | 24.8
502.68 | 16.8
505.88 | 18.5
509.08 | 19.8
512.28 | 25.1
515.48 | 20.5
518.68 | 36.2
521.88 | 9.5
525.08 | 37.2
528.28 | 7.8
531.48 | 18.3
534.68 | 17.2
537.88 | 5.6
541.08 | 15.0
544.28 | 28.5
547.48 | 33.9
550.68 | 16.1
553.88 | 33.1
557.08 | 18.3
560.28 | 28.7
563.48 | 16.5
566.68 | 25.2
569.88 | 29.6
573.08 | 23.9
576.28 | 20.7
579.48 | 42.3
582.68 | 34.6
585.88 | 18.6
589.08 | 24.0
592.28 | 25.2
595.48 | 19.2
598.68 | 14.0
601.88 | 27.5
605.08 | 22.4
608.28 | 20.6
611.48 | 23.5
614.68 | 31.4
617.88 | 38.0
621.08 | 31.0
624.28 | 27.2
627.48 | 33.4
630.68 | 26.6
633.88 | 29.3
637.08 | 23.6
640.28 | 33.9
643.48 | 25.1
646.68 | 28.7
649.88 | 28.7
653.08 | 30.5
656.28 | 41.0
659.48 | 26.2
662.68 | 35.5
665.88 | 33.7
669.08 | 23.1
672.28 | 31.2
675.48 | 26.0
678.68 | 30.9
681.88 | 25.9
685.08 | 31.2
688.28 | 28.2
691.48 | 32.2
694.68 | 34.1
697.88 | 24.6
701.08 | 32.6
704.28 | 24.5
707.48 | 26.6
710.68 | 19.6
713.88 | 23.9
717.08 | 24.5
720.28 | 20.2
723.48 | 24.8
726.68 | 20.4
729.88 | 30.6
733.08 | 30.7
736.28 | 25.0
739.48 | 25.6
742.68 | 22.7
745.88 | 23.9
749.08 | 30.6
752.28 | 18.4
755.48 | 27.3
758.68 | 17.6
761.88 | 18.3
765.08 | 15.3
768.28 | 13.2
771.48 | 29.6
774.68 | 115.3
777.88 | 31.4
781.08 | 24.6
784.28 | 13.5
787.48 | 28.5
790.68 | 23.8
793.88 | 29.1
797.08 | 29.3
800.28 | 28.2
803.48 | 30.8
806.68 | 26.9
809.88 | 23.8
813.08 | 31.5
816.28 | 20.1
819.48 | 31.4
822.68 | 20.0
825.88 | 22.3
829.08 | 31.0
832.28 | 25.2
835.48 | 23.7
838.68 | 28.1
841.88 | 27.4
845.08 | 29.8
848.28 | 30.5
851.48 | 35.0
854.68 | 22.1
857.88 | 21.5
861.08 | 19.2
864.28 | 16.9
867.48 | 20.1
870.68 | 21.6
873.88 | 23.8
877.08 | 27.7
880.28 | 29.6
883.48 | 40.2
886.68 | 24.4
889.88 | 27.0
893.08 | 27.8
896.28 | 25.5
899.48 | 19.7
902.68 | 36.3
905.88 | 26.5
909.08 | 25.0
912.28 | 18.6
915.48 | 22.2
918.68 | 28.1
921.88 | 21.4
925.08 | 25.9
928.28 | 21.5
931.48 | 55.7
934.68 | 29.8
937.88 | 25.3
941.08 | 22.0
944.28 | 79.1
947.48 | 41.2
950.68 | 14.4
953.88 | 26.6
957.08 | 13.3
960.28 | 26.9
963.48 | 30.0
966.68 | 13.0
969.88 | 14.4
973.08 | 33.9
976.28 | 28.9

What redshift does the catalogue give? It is 1.078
